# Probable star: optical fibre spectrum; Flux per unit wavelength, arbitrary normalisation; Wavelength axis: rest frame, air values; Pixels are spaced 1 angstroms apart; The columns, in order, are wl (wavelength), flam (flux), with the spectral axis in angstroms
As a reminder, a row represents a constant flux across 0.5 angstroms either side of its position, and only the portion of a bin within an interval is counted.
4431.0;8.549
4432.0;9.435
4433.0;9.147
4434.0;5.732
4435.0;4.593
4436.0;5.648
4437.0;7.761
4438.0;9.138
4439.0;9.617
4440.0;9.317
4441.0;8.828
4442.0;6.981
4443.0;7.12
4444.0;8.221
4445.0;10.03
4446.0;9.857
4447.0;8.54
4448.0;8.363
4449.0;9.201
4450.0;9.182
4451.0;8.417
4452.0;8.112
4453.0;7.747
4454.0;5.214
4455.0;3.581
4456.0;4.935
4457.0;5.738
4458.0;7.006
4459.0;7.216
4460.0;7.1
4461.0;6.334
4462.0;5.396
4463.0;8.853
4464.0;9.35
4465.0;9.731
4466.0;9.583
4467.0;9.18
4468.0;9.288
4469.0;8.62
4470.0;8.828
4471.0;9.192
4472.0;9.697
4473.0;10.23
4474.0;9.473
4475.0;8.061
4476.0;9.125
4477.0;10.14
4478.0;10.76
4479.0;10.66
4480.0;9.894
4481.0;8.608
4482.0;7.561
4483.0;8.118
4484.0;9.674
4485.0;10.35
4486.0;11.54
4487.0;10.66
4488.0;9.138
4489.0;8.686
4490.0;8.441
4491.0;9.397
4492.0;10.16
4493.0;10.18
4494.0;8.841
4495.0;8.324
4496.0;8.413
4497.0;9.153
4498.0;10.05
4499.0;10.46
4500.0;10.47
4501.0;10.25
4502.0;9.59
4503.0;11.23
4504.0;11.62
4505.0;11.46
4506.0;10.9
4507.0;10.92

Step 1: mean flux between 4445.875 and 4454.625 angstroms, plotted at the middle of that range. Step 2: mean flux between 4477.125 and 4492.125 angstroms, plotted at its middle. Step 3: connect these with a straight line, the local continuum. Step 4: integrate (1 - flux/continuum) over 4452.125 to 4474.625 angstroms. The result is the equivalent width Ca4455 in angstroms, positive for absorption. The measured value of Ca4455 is 2.32 angstroms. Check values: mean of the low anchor 8.16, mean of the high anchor 9.58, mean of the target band 7.84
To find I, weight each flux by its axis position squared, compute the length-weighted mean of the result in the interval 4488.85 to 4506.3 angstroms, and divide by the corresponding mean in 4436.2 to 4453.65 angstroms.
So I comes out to 1.2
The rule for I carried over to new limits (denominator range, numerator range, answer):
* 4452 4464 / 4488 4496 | 1.42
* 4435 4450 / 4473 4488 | 1.17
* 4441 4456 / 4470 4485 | 1.21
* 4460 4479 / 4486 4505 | 1.11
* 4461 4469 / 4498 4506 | 1.26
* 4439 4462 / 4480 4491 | 1.25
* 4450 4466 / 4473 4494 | 1.35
